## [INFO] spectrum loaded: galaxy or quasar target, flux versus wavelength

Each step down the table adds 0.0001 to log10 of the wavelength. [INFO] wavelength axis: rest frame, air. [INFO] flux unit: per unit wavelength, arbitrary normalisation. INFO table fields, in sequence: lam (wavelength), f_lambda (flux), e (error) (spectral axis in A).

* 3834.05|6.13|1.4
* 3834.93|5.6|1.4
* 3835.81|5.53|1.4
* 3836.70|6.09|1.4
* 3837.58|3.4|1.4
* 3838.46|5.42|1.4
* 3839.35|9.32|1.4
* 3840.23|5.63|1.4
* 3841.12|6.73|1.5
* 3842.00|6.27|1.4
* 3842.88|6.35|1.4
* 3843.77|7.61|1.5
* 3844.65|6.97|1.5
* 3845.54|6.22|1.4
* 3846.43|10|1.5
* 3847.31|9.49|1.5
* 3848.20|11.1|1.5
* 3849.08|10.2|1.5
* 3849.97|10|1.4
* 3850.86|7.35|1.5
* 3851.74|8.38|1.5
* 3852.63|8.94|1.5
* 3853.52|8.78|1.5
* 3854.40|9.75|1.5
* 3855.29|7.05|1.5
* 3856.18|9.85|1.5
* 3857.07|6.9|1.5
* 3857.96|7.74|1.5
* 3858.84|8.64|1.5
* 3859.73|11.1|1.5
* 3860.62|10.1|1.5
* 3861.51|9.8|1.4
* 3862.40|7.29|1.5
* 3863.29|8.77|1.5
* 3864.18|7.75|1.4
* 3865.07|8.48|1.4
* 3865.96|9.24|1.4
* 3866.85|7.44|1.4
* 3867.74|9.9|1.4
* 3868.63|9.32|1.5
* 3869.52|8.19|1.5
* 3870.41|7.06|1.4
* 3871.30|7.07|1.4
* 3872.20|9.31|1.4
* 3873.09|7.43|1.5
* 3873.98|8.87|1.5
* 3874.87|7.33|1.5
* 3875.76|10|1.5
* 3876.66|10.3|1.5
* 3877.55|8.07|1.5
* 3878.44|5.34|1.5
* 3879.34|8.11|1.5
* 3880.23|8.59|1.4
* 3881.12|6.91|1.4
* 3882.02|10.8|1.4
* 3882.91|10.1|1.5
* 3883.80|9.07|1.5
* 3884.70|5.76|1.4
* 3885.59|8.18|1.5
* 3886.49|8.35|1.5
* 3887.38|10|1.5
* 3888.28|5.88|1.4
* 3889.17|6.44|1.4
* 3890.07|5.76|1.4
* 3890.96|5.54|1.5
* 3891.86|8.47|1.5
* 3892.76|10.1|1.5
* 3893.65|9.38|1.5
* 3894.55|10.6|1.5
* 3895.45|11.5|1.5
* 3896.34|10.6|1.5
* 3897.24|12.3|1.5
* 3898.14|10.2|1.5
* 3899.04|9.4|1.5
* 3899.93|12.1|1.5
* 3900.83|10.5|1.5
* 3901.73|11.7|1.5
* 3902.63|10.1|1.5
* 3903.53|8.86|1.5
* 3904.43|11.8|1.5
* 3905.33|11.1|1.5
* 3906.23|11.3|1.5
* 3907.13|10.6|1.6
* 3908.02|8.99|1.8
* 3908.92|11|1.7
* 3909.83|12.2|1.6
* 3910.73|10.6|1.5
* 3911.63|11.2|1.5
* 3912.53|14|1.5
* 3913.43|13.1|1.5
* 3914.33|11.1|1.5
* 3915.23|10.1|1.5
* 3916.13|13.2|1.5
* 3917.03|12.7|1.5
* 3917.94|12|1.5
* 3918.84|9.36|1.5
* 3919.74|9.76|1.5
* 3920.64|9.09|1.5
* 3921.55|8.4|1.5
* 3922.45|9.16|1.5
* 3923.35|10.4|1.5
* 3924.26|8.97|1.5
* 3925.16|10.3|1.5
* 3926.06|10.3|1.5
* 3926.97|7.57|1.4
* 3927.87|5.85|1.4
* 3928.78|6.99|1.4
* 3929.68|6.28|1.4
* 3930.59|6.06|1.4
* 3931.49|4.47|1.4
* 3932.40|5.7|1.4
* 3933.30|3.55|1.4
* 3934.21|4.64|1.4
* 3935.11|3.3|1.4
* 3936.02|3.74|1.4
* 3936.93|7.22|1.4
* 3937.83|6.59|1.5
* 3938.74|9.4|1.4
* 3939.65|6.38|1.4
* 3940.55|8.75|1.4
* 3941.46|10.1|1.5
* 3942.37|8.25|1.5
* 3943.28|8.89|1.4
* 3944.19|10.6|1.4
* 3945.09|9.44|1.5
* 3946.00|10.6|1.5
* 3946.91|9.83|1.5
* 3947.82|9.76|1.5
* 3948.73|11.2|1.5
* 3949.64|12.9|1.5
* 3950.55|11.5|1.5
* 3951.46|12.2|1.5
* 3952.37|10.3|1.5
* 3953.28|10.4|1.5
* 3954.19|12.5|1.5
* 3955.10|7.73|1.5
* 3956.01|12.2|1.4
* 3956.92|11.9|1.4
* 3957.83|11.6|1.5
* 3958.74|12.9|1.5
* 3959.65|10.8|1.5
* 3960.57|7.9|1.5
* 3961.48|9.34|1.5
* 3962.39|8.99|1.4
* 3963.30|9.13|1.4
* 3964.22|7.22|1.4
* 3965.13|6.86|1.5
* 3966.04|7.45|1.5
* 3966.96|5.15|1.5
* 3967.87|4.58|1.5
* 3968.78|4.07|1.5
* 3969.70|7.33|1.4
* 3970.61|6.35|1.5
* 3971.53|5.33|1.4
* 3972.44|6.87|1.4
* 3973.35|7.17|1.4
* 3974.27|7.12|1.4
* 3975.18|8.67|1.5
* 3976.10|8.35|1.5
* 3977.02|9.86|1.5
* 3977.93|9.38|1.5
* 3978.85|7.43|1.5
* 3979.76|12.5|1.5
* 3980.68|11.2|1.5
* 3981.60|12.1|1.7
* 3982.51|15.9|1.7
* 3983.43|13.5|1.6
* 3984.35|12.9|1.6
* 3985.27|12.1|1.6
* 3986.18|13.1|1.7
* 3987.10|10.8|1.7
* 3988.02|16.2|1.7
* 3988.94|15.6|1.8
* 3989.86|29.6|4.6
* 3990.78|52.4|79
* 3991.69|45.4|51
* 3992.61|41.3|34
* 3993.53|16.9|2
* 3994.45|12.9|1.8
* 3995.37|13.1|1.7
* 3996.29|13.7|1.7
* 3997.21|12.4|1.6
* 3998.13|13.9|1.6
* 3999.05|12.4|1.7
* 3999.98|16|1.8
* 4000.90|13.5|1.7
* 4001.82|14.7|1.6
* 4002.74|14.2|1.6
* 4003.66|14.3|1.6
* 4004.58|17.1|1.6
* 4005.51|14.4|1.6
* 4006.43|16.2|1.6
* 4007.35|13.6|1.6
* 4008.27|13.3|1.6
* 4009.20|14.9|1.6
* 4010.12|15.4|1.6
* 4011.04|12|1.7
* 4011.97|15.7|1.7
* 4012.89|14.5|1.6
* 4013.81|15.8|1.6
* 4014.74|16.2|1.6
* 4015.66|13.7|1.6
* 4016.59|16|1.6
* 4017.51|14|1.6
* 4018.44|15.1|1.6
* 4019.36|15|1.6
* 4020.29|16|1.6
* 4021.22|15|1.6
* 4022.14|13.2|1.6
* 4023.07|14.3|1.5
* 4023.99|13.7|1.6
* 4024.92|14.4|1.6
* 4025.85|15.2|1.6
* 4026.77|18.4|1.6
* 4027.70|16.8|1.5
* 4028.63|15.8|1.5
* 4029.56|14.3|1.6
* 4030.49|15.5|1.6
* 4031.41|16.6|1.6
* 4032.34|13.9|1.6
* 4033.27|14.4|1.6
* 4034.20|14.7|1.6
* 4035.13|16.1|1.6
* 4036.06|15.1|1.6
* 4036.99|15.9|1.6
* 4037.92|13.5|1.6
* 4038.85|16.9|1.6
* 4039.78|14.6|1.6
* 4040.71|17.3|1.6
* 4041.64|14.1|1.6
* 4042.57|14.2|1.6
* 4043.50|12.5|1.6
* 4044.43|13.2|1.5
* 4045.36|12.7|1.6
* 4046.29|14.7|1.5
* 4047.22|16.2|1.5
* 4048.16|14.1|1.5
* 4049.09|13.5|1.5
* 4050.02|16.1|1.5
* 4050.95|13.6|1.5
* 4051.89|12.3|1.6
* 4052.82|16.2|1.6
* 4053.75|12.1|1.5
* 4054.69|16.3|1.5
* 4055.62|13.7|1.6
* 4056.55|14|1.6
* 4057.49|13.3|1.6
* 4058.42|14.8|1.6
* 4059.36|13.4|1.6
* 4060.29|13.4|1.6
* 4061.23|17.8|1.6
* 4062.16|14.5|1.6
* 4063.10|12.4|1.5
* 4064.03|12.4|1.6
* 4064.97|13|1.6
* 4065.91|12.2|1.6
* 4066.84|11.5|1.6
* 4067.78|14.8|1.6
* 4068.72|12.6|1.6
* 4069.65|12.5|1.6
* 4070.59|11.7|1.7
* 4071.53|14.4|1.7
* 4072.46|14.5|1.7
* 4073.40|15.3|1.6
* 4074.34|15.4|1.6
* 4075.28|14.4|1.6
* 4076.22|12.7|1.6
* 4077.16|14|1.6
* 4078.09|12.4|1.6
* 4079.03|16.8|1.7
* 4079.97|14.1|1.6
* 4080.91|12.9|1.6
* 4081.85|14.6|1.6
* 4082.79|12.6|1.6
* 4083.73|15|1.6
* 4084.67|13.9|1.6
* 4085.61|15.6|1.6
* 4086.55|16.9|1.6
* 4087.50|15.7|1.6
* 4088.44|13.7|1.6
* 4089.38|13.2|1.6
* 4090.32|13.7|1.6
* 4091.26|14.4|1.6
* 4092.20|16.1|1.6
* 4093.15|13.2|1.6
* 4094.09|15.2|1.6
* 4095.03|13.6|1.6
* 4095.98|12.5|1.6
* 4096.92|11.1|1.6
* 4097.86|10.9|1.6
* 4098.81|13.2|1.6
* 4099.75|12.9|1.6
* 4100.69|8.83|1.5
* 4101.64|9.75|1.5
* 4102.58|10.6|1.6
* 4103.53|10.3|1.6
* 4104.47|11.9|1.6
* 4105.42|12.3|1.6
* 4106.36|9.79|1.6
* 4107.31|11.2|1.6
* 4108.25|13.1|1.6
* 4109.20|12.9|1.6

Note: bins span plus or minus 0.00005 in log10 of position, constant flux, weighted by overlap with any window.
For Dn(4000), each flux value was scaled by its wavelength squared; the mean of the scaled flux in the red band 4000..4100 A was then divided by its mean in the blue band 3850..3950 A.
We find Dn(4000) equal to 1.73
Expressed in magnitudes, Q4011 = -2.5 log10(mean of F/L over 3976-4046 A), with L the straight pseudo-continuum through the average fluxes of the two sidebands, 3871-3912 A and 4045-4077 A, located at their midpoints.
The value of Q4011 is -0.246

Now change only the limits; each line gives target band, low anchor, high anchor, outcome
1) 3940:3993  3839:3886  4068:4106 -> -0.12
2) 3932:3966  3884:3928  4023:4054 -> 0.27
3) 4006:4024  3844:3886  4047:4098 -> -0.18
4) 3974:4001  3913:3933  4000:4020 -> -0.22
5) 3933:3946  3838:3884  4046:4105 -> 0.37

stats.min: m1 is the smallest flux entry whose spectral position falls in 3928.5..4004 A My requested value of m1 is 3.3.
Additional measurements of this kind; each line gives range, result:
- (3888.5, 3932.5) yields 4.47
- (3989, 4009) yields 12.4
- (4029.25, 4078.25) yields 11.5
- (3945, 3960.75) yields 7.73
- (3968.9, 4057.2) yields 5.33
